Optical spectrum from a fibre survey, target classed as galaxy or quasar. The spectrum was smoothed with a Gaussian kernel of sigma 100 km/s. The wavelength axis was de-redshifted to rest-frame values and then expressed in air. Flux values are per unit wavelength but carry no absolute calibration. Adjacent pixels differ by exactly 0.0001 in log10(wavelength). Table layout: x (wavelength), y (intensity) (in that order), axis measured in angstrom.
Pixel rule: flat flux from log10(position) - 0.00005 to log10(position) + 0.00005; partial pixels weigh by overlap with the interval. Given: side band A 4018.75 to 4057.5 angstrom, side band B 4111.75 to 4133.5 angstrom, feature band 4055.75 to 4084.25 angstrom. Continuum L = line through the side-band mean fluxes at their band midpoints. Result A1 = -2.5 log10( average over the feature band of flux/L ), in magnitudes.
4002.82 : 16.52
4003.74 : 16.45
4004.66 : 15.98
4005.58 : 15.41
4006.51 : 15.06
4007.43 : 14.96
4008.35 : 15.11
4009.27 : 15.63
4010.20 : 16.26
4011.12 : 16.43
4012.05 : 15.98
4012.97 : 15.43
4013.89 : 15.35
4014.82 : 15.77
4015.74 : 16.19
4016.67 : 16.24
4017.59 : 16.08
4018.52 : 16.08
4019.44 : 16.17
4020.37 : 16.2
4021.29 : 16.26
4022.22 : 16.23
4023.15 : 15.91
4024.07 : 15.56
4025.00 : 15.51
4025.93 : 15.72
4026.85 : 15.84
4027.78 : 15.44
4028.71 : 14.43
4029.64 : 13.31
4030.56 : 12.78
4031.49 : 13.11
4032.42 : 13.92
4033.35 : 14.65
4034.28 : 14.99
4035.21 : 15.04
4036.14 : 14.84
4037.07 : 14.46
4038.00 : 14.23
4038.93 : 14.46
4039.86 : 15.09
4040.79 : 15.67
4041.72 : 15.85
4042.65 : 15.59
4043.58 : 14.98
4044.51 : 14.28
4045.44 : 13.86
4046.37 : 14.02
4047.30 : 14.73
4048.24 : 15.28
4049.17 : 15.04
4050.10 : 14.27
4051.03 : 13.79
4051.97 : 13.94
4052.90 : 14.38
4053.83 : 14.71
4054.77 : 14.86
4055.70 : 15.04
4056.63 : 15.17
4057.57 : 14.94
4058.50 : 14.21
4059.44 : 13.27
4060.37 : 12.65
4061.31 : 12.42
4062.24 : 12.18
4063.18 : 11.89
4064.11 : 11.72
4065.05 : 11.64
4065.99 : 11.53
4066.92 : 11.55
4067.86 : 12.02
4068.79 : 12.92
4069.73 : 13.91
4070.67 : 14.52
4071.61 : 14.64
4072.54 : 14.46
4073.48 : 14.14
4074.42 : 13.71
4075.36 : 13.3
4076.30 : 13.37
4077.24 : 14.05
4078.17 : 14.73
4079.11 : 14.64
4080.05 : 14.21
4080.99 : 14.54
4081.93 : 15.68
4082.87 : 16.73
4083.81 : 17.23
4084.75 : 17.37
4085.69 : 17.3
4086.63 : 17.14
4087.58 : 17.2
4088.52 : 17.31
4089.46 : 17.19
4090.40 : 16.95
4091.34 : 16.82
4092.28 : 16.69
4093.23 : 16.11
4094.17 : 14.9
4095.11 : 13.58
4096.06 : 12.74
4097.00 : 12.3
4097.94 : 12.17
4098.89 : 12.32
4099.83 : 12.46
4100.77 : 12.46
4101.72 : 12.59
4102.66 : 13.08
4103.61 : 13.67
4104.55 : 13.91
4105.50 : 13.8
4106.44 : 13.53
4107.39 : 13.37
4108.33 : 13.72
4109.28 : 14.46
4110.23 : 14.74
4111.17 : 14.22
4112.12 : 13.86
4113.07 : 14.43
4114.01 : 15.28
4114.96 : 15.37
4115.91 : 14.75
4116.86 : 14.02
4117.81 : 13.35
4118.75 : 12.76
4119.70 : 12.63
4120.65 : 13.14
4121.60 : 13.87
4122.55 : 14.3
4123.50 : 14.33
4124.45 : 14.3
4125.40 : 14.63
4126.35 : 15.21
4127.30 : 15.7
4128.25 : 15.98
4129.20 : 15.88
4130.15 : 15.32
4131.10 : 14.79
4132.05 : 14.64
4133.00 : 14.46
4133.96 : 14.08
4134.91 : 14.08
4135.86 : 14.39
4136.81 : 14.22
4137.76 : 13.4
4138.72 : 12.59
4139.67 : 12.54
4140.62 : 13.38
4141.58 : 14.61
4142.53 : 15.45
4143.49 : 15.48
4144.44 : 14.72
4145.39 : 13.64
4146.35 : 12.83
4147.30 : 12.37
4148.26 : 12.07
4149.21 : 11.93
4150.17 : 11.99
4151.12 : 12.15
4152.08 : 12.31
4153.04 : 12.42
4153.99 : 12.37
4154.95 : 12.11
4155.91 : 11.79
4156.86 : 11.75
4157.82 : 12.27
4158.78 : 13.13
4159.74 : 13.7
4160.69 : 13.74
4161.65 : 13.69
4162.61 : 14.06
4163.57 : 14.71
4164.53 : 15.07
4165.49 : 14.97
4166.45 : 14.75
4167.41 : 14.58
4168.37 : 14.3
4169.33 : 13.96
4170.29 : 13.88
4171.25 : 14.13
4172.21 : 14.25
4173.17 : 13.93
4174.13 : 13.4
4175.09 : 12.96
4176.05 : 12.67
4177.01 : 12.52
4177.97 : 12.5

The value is 0.07 mag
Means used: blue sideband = 14.9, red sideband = 14.5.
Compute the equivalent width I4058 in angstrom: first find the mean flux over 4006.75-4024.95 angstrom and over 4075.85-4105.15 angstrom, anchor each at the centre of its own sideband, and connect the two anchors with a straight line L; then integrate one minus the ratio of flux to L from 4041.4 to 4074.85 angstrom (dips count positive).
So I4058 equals 3.3 angstrom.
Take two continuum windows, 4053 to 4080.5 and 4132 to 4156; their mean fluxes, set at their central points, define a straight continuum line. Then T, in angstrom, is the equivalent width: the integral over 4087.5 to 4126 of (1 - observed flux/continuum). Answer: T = -2.2 angstrom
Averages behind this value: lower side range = 13.5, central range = 14.2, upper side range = 13.3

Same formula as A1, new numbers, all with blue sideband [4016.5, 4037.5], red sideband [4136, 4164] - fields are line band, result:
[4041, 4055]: 0.01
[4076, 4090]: -0.12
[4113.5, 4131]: -0.07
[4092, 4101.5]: 0.04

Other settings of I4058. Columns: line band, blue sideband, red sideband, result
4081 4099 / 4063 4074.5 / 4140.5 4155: -3.7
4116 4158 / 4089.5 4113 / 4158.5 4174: 1.3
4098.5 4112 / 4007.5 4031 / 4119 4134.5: 1.2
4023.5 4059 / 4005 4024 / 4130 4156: 1.5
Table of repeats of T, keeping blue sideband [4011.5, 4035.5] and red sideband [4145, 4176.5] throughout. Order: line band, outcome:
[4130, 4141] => -0.25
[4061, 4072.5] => 1.58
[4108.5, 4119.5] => -0.21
